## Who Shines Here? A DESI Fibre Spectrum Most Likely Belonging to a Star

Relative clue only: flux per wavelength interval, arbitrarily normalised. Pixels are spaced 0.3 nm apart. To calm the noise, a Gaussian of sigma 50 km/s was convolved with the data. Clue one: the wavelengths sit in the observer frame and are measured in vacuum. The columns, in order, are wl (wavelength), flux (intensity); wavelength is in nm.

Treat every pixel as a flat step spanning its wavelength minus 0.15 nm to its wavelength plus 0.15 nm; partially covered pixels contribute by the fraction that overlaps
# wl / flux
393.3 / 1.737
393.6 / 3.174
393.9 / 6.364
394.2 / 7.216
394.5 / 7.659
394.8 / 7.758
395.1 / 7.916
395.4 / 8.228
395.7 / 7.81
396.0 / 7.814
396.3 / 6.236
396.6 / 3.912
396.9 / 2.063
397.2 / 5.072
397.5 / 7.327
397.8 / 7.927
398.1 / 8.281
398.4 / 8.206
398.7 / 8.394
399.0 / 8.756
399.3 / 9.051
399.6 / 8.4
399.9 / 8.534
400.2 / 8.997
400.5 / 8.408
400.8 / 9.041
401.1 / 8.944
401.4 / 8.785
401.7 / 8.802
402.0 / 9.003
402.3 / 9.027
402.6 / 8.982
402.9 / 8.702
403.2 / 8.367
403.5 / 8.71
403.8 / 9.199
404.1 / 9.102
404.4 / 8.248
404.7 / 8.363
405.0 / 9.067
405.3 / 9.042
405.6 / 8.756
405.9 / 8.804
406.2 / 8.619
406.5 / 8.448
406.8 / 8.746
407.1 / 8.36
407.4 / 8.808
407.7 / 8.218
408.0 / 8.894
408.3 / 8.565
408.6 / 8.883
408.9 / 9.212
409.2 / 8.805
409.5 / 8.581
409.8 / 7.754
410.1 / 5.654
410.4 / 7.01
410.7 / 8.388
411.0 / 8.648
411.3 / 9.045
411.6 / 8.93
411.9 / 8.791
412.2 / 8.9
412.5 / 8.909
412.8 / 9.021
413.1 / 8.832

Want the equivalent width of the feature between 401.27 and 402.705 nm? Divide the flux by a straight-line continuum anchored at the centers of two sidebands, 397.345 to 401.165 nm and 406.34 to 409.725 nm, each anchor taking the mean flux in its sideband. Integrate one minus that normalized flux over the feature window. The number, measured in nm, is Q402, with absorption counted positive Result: -0.07 nm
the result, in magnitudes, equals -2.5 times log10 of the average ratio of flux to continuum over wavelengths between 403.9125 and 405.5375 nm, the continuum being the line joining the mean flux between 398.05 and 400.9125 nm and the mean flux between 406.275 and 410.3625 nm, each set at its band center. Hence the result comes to -0.04 mag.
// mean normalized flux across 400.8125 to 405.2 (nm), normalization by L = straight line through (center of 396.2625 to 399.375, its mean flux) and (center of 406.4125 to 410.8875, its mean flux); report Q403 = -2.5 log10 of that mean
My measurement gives -0.17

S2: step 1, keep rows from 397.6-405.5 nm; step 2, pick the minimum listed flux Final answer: 7.927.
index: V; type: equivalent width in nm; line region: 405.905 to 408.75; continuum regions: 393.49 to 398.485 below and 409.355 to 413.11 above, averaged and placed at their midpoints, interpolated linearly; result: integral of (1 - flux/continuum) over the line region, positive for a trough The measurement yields -0.26 nm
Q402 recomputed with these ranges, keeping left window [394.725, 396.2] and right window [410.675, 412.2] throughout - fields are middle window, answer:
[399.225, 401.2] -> -0.15 nm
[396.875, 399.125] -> 0.21 nm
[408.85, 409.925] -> 0.02 nm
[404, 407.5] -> -0.09 nm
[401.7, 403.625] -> -0.12 nm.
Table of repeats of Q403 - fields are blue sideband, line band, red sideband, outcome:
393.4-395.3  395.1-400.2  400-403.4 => 0.04 mag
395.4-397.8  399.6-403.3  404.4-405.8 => -0.16 mag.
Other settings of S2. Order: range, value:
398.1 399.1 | 8.206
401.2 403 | 8.702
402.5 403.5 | 8.367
